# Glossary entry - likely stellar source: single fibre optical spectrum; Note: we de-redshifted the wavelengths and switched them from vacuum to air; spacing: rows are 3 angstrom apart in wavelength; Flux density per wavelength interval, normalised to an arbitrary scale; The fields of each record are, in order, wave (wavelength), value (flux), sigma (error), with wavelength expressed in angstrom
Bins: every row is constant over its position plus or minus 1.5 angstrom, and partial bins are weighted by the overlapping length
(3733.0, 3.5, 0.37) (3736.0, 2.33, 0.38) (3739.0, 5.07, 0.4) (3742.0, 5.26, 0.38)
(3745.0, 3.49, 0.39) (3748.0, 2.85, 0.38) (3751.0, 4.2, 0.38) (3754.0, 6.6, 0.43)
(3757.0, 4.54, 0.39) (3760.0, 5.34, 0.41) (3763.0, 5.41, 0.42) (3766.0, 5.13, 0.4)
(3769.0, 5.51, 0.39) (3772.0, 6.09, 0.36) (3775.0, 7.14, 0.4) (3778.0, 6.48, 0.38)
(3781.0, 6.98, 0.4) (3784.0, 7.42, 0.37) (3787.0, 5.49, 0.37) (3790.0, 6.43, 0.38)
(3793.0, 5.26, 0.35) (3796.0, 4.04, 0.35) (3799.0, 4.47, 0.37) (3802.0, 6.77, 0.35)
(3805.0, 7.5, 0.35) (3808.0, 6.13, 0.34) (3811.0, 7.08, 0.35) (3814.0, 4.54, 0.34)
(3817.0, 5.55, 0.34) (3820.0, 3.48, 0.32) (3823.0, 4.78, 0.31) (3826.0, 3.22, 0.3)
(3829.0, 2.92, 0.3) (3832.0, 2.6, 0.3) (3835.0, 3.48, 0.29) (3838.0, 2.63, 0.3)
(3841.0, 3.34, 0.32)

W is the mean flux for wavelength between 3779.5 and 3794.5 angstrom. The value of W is 6.32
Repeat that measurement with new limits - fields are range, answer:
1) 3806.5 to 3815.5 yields 5.92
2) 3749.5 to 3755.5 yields 5.4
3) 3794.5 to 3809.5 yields 5.78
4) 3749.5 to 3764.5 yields 5.22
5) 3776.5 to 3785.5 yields 6.96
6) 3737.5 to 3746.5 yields 4.61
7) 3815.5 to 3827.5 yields 4.26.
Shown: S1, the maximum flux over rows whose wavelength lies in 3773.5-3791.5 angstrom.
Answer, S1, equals 7.42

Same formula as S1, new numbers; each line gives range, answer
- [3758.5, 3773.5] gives 6.09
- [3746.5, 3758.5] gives 6.6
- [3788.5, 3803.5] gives 6.77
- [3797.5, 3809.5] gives 7.5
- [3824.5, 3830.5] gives 3.22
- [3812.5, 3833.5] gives 5.55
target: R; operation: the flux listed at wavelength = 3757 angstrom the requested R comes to 4.54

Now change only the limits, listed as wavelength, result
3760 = 5.34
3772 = 6.09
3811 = 7.08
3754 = 6.6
